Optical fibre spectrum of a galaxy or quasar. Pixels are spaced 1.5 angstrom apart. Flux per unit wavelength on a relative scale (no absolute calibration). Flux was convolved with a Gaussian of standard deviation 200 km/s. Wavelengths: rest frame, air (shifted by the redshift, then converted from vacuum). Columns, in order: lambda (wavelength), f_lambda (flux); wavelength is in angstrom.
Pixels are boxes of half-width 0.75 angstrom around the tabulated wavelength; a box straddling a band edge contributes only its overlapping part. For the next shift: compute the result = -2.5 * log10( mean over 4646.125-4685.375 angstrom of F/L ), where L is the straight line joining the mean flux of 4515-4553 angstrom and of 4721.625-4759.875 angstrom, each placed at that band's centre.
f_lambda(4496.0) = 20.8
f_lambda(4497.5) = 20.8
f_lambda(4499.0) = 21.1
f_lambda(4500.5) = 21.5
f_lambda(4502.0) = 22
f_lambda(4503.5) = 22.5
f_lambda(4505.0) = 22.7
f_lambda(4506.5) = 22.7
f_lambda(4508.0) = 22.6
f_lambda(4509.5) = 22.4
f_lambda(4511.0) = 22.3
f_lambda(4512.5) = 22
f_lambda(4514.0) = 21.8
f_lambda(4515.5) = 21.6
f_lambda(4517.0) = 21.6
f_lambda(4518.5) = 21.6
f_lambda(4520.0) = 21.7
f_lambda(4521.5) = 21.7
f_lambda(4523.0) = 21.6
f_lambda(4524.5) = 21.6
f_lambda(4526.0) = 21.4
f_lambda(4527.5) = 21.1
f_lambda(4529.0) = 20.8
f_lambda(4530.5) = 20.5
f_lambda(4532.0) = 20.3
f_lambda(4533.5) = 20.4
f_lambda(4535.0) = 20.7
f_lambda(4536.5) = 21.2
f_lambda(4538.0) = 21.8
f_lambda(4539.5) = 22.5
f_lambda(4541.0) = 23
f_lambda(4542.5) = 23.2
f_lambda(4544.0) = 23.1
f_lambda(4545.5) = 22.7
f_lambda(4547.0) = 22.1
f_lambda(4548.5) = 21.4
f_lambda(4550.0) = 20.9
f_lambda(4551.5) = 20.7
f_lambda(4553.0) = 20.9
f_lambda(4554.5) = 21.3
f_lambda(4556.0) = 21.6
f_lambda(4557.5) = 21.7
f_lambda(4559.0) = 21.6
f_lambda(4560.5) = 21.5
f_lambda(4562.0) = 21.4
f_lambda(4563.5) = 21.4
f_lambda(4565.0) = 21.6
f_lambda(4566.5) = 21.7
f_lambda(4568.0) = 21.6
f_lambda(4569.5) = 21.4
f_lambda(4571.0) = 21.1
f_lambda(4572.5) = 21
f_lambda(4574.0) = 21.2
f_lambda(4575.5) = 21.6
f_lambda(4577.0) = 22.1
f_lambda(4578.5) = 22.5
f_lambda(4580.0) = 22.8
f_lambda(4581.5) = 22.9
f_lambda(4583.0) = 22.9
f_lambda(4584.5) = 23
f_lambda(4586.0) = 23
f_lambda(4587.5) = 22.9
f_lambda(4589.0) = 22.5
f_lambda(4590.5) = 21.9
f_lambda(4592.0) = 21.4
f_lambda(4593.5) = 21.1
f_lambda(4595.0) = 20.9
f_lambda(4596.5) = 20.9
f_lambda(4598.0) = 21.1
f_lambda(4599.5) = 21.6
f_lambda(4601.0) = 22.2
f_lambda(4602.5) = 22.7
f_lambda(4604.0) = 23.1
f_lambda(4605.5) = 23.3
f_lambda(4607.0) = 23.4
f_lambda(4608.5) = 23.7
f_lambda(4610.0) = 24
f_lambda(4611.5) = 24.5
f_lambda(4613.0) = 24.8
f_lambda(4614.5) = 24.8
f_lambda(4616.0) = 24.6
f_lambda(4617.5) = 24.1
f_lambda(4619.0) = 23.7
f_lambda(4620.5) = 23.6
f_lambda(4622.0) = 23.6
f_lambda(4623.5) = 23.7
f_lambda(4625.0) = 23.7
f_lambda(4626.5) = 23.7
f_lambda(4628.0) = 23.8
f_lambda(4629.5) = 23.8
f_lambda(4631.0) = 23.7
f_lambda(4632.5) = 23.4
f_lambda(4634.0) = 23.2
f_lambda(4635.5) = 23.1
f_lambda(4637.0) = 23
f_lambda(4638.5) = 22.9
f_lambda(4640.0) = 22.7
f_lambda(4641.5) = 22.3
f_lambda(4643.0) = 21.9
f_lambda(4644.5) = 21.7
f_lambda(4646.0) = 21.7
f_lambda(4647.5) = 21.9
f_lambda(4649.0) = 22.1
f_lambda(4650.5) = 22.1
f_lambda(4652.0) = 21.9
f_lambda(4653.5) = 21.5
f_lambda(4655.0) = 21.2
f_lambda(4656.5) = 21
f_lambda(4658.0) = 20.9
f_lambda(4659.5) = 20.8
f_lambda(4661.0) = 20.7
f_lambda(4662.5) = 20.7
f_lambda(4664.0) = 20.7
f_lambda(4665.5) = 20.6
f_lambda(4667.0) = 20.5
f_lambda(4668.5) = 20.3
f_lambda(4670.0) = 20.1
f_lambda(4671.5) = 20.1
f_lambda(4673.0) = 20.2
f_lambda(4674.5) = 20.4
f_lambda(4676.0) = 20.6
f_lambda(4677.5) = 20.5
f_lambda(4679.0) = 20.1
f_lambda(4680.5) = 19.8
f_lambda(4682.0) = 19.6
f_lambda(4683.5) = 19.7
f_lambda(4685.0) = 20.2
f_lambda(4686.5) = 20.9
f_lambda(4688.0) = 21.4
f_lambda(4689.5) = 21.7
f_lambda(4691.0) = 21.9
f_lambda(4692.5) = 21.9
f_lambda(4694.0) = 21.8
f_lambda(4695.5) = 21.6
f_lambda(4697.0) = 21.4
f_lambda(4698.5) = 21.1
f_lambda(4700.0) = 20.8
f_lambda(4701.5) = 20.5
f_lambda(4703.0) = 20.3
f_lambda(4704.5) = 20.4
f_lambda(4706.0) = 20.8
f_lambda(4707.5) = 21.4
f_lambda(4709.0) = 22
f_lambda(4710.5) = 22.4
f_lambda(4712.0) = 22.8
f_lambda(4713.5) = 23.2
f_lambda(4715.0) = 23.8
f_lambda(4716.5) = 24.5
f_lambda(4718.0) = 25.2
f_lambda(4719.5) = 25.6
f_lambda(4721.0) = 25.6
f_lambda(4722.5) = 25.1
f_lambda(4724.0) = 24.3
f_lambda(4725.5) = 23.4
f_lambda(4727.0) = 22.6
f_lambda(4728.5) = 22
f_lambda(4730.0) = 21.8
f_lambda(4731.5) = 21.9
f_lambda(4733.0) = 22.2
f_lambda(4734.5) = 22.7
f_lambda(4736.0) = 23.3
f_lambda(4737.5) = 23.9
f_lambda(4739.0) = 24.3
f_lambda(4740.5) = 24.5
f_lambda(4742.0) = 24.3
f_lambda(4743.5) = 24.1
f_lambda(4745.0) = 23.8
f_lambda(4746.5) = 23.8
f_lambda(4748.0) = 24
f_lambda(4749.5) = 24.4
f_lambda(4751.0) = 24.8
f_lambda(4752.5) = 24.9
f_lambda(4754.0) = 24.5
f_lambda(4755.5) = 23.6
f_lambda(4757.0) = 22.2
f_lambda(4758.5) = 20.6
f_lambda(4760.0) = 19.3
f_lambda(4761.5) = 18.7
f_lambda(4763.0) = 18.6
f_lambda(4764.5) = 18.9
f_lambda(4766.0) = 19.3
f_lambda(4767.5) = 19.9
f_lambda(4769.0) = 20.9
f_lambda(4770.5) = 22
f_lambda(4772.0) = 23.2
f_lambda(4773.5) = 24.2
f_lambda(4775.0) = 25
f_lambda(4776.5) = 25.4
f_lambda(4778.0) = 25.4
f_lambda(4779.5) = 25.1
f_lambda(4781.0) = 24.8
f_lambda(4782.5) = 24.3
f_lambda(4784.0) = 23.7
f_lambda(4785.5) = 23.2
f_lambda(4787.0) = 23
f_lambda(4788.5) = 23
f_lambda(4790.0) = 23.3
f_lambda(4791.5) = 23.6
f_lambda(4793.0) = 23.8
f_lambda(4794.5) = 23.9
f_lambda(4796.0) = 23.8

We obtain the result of 0.10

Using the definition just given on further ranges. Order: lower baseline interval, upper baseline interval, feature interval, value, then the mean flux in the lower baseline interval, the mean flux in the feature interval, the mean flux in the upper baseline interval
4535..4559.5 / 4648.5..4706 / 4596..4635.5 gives -0.10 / 21.8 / 23.4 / 20.8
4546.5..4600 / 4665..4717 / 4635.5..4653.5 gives -0.04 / 21.7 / 22.2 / 21.1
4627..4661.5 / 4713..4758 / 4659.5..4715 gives 0.10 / 22.3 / 21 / 23.8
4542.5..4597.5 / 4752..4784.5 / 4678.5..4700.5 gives 0.06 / 21.8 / 20.9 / 22.4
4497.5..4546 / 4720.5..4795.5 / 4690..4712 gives 0.07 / 21.8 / 21.4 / 23.1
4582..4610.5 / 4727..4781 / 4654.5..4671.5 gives 0.10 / 22.4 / 20.6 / 22.8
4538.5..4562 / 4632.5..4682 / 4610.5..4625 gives -0.13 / 21.9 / 24.1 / 21.3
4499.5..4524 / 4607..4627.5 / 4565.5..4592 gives 0.06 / 22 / 22.1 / 24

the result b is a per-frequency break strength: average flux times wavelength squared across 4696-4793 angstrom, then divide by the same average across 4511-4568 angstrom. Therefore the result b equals 1.16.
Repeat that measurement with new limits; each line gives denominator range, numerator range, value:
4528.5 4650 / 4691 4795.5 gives 1.09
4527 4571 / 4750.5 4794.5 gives 1.16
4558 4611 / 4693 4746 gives 1.10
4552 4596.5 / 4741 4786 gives 1.14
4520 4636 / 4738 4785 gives 1.11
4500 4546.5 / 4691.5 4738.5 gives 1.12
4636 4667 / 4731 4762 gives 1.12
